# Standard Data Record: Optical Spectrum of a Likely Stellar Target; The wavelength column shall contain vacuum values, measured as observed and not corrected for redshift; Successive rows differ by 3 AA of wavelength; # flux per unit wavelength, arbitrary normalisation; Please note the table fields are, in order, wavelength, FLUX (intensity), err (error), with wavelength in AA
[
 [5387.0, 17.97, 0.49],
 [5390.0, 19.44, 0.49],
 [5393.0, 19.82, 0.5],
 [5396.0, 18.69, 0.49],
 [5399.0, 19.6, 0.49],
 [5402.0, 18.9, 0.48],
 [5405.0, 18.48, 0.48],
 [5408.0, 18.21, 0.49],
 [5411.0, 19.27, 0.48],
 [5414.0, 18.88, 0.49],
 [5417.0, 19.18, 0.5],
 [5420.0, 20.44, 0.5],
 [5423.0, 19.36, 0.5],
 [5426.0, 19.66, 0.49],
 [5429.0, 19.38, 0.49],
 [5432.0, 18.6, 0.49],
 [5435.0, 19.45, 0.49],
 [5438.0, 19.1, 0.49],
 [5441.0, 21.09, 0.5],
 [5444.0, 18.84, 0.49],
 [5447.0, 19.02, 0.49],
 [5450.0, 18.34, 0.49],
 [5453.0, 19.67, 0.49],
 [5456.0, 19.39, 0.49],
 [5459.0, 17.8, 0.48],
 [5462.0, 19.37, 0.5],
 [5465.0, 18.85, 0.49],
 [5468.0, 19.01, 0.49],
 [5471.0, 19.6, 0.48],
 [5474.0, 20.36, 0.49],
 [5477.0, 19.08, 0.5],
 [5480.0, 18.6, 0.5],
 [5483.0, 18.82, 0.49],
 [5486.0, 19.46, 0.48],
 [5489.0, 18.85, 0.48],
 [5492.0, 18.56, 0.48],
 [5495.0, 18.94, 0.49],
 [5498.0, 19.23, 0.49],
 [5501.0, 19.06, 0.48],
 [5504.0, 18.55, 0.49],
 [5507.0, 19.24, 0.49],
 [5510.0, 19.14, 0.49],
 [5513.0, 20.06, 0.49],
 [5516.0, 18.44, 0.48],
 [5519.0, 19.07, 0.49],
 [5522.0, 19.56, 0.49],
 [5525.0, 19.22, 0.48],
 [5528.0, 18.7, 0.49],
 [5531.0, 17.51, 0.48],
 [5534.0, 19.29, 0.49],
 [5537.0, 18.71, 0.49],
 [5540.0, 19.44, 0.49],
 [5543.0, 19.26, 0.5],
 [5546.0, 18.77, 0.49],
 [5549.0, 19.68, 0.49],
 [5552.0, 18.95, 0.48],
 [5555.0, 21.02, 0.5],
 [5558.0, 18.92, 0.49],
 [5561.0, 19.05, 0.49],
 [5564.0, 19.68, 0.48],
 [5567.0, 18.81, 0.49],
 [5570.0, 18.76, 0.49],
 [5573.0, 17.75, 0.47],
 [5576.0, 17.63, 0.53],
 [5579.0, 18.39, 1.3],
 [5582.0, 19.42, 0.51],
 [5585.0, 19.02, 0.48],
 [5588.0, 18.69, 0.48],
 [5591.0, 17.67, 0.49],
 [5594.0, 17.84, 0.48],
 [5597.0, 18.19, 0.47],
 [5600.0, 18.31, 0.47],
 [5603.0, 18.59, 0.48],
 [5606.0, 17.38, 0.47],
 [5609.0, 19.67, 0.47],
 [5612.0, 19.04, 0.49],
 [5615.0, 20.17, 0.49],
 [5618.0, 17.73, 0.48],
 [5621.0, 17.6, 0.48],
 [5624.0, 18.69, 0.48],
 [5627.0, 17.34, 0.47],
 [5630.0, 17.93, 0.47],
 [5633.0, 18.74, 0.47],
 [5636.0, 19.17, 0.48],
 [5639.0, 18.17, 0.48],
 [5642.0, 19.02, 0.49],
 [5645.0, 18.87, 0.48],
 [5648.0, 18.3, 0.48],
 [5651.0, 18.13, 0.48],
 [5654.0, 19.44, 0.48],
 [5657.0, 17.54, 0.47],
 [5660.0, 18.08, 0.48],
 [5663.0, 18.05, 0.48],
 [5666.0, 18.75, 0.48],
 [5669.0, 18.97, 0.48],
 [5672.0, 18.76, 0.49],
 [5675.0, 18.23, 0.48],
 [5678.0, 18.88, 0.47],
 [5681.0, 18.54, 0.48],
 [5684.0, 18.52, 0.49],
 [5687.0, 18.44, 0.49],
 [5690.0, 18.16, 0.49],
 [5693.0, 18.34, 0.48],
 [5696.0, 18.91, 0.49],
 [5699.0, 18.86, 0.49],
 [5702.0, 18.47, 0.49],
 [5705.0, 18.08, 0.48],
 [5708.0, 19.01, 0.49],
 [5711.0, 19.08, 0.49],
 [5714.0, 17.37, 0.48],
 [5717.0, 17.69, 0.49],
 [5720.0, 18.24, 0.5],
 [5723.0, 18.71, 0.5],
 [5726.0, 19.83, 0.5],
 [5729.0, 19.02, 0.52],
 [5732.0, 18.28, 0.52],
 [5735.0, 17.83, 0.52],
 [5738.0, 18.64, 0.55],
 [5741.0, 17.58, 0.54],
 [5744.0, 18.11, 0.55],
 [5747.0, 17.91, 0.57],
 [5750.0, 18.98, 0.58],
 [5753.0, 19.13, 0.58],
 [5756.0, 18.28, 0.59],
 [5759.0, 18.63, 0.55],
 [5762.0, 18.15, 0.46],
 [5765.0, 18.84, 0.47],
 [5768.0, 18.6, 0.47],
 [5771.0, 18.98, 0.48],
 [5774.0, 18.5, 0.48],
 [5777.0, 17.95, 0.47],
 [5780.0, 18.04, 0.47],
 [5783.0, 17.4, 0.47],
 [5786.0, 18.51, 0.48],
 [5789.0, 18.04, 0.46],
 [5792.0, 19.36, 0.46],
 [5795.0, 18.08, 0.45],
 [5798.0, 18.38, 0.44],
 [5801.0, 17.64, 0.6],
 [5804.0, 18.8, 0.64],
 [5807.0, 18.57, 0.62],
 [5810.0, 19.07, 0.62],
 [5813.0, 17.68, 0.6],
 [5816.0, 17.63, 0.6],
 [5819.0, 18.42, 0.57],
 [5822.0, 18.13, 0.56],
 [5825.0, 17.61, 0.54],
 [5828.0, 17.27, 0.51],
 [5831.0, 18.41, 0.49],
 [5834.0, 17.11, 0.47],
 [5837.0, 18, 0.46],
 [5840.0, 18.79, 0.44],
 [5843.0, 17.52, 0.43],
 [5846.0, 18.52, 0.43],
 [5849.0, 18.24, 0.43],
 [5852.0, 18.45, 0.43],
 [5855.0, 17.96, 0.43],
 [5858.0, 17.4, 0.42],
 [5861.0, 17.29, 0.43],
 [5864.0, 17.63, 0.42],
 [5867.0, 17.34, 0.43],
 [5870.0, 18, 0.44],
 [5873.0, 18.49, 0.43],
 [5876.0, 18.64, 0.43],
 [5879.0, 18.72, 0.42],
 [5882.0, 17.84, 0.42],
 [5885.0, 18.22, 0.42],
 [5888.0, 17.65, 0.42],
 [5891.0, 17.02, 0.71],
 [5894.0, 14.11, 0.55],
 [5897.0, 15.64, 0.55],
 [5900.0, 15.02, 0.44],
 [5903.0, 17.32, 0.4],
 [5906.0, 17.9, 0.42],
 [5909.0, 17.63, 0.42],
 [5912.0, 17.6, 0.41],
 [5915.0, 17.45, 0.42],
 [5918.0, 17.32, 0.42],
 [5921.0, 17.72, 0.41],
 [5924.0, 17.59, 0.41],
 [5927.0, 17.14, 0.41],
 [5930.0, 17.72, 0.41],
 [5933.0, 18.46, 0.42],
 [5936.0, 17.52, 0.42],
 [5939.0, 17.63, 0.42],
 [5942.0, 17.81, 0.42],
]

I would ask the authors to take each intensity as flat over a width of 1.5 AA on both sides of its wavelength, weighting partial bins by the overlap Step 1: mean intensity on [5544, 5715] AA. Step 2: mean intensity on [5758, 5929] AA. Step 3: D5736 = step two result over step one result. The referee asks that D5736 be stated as 0.96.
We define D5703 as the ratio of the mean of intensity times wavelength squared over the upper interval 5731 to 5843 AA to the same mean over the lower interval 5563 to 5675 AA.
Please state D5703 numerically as 1.0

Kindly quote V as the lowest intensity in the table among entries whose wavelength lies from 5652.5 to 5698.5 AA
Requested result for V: 17.54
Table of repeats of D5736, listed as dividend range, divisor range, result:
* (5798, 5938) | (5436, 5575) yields 0.93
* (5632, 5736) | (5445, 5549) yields 0.97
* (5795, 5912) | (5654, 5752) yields 0.96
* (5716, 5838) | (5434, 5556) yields 0.96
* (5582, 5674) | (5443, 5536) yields 0.97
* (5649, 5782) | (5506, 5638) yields 0.98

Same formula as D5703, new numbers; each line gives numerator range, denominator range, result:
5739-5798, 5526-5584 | 1.05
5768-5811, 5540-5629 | 1.06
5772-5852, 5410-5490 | 1.07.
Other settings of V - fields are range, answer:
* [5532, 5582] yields 17.63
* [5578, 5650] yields 17.34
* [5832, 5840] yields 17.11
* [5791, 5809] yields 17.64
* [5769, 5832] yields 17.27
